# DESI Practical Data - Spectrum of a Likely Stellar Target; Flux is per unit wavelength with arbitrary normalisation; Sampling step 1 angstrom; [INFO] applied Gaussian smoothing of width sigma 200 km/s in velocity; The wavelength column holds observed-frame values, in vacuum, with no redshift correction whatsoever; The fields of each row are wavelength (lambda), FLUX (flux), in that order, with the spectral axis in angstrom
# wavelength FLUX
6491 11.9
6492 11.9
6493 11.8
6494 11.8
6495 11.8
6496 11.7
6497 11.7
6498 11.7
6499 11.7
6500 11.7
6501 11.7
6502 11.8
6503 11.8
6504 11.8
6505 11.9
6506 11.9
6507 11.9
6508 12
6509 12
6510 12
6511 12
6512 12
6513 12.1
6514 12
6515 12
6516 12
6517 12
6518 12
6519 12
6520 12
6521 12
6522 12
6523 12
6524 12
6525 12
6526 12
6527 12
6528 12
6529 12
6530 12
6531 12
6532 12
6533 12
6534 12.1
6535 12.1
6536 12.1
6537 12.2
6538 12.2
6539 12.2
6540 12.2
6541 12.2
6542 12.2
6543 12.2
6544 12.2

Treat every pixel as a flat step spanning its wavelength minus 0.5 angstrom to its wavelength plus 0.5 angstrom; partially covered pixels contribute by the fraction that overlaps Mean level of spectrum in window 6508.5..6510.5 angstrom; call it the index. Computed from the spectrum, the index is 12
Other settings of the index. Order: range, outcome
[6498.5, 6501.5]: 11.7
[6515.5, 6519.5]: 12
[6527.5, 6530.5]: 12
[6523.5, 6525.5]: 12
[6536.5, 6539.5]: 12.2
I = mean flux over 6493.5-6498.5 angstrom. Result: 11.7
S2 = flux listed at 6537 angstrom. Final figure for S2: 12.2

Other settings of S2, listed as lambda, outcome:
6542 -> 12.2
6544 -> 12.2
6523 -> 12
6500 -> 11.7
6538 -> 12.2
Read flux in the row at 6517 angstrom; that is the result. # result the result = 12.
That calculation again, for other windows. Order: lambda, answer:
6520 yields 12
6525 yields 12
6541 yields 12.2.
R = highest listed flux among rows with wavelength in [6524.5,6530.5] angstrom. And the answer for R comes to 12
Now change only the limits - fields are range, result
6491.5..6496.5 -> 11.9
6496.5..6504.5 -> 11.8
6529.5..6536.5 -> 12.1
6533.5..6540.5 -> 12.2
